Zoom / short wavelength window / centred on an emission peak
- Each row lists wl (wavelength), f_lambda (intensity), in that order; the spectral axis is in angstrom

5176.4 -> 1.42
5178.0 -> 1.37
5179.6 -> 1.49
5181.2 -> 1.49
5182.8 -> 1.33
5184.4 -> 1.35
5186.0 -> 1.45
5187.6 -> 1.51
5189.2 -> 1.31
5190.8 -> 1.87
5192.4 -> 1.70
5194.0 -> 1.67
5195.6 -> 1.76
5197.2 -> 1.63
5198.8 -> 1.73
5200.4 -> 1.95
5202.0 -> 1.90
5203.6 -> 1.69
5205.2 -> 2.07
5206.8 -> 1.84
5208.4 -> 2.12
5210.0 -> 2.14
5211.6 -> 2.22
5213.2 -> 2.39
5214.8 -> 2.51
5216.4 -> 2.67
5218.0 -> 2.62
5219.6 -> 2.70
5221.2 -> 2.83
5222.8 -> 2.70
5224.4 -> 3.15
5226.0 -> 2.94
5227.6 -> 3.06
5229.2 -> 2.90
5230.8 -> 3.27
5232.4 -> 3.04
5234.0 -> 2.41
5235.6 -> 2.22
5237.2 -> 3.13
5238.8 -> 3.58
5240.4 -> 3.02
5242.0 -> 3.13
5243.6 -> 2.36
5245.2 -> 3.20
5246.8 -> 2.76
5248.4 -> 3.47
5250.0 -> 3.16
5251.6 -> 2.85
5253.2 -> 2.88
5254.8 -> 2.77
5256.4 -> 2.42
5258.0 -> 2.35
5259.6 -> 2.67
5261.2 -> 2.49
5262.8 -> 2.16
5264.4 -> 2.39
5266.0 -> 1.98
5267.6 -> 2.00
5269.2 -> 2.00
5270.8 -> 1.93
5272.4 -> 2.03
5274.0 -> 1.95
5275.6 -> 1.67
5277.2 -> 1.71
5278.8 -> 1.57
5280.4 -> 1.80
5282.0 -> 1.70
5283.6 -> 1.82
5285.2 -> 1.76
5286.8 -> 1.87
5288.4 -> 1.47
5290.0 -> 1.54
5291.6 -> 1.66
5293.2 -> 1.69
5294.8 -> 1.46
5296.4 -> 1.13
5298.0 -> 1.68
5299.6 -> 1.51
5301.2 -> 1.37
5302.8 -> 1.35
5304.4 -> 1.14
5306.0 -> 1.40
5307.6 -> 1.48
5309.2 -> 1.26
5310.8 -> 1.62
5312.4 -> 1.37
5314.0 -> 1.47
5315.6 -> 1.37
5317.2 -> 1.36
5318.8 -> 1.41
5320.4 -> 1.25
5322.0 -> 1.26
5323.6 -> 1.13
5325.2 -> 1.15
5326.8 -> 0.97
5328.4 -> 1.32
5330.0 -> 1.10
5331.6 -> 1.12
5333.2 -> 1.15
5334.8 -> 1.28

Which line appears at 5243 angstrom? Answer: C IV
